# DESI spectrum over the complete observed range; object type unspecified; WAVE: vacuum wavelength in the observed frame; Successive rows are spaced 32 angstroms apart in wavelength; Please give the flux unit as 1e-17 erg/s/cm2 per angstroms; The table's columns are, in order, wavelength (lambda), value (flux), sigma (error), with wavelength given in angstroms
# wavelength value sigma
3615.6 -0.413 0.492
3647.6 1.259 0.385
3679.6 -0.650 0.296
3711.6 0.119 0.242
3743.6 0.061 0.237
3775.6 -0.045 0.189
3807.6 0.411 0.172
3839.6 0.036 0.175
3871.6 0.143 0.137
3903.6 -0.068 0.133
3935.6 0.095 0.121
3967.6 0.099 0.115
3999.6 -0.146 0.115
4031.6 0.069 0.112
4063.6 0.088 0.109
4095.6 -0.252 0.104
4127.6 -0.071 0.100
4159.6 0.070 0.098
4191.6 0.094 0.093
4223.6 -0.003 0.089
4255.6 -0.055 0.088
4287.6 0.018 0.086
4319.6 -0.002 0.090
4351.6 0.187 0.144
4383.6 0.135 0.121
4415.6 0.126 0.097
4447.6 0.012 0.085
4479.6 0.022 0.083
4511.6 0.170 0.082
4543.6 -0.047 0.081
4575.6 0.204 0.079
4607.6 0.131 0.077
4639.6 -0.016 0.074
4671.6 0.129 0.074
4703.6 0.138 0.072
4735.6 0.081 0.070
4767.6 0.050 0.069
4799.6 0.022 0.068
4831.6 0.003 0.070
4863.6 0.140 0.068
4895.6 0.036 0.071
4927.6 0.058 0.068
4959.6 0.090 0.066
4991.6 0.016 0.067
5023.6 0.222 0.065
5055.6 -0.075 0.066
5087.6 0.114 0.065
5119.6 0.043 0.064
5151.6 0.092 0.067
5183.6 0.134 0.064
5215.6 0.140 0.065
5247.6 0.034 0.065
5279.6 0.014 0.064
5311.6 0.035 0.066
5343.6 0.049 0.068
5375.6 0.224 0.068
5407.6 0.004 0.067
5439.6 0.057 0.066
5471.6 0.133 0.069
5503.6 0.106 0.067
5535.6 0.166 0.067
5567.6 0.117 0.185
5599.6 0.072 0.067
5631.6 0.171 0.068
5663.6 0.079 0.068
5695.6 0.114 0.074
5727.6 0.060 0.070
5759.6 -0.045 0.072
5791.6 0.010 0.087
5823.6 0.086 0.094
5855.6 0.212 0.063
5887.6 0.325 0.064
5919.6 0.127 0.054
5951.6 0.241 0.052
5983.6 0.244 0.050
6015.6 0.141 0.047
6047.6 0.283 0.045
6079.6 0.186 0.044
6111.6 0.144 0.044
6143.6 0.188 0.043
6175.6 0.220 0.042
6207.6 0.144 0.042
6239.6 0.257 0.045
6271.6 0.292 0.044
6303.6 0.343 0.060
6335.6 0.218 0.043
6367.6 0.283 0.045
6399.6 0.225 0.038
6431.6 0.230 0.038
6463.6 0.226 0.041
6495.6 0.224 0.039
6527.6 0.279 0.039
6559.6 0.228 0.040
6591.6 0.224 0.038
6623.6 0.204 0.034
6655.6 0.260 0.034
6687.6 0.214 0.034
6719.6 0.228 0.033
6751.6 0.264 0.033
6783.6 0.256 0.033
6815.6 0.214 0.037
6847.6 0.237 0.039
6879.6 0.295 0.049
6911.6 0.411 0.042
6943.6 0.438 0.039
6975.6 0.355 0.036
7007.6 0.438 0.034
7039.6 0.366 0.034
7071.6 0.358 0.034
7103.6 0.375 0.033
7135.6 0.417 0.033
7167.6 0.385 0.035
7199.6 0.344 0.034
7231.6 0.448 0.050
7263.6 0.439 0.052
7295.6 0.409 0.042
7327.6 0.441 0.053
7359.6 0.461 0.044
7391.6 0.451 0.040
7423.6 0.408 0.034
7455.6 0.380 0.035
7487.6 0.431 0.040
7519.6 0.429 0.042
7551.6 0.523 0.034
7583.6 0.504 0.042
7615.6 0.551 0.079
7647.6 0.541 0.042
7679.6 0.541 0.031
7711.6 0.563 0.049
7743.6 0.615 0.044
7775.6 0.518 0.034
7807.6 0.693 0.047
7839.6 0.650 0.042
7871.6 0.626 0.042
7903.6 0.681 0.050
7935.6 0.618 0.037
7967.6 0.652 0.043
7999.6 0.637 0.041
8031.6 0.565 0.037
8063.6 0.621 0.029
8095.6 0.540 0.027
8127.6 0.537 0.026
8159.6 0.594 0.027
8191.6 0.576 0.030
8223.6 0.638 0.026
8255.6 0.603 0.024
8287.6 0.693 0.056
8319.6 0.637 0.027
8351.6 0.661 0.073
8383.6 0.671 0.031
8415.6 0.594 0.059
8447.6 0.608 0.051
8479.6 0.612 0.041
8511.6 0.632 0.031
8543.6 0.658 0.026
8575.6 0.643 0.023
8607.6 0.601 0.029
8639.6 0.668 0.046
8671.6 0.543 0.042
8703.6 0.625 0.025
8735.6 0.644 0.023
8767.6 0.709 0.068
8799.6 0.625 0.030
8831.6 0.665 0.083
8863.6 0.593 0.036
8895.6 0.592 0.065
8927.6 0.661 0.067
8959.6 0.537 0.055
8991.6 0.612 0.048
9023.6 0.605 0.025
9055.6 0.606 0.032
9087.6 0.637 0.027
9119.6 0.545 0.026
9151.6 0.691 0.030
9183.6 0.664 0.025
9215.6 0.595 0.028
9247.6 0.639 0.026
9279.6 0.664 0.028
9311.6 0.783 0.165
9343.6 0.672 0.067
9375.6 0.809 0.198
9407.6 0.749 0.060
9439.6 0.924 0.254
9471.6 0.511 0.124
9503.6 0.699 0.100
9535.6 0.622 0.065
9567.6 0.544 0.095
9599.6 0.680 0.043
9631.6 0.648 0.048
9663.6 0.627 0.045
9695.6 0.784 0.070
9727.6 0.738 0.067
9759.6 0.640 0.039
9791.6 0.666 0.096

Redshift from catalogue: 0.73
